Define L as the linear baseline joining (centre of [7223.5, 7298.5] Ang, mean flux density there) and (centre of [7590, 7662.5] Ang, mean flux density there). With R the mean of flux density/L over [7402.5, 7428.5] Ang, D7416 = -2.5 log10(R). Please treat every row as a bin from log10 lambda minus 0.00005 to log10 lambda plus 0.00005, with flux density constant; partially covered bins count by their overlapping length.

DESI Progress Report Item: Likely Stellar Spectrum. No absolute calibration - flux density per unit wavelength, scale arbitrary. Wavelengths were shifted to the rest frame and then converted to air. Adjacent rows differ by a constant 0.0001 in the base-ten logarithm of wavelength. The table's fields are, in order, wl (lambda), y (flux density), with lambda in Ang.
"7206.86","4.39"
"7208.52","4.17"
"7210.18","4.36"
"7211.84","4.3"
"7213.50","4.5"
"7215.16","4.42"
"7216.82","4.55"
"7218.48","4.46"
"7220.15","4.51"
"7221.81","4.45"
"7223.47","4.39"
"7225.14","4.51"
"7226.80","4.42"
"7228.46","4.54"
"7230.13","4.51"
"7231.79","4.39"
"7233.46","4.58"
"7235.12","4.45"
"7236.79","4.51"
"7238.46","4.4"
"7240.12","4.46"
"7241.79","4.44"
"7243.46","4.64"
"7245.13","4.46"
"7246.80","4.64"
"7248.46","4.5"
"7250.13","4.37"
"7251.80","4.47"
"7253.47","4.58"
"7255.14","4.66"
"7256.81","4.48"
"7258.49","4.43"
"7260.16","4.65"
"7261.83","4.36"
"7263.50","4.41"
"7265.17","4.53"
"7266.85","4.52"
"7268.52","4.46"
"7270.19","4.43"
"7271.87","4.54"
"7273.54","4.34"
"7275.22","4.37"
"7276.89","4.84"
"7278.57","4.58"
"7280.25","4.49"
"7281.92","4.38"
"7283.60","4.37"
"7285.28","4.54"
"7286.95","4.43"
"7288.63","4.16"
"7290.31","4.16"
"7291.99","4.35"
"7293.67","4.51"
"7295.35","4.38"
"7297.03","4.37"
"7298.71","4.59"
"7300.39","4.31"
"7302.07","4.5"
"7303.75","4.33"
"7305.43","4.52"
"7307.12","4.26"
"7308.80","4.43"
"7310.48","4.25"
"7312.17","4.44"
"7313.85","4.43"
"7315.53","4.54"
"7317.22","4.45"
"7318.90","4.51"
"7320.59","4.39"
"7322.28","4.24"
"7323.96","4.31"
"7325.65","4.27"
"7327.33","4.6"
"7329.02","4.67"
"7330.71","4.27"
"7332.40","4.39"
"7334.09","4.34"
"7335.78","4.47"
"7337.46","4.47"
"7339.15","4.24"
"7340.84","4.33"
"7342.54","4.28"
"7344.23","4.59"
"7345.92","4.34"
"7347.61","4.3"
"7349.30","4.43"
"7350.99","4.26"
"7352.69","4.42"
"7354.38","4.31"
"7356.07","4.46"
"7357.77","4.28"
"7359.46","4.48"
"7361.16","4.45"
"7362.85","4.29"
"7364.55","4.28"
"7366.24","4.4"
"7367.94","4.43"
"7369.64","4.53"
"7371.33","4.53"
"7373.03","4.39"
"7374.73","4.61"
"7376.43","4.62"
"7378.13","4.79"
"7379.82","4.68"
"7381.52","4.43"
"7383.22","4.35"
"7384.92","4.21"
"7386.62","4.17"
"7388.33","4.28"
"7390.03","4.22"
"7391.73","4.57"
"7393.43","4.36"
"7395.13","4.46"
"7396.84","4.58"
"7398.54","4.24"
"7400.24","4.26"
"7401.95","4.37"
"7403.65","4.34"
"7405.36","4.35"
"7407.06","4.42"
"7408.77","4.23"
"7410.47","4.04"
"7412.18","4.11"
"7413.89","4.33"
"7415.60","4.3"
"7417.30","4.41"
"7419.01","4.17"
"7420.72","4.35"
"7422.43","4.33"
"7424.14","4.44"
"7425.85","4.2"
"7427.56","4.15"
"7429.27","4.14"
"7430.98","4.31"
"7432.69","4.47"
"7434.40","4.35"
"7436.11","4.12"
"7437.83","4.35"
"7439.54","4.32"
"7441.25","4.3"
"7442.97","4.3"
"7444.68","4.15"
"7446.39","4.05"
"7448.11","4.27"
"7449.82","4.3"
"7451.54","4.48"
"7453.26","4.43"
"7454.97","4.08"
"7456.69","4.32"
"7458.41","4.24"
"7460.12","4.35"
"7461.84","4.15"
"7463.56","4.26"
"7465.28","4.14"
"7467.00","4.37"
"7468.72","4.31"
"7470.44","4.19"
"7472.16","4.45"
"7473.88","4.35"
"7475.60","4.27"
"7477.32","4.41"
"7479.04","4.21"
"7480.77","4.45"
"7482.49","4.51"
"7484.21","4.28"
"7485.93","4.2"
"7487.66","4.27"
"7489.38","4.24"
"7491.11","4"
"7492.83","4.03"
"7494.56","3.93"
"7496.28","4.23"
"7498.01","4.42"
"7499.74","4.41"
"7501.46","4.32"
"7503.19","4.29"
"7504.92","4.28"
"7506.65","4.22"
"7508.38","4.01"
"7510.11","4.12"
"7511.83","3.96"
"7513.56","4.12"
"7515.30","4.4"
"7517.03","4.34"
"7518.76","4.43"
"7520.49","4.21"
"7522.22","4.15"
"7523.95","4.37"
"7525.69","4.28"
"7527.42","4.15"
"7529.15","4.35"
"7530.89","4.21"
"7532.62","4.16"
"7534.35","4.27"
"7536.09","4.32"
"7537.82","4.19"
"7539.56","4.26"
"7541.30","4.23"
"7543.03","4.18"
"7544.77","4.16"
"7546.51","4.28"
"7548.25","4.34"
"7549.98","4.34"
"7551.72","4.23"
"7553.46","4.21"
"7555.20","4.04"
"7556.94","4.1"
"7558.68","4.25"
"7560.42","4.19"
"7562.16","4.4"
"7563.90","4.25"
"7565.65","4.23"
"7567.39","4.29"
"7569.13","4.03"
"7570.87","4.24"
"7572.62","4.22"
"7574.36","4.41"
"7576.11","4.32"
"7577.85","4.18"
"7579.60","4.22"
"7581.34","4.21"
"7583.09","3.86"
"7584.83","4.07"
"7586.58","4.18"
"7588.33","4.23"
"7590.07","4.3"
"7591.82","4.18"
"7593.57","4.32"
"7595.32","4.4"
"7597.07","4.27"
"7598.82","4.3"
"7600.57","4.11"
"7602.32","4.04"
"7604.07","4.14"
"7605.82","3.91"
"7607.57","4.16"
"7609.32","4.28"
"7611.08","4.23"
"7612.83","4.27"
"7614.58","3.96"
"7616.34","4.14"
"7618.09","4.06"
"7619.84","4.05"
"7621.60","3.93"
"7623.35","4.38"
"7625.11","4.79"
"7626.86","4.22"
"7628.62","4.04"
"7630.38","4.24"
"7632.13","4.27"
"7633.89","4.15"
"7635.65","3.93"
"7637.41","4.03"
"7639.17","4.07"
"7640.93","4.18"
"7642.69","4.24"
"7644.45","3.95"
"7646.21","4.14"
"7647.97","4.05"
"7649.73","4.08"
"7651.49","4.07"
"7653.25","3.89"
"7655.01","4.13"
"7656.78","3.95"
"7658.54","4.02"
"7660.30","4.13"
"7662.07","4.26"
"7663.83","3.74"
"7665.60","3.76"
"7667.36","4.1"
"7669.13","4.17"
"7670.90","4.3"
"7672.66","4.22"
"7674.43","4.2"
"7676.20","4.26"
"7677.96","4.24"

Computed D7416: 0.01 mag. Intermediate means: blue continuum 4.47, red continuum 4.15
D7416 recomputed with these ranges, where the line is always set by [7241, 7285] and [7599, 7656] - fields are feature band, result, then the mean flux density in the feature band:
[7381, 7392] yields 0.02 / 4.3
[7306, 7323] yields 0.01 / 4.39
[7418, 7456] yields 0.01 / 4.28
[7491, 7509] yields 0.01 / 4.2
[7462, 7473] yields 0.00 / 4.28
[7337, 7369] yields 0.01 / 4.37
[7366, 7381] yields -0.04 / 4.56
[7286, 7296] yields 0.03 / 4.33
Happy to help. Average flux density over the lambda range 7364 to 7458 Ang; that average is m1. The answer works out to 4.34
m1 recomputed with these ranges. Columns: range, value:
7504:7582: 4.23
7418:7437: 4.28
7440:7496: 4.26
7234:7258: 4.5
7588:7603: 4.24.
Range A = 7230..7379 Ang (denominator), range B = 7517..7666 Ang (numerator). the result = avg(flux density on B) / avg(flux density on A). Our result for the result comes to 0.94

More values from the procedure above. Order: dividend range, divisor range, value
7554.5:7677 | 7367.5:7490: 0.96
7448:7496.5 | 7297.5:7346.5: 0.97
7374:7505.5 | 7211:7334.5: 0.97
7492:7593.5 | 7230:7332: 0.95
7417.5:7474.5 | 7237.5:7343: 0.96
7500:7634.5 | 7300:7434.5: 0.96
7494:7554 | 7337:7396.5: 0.96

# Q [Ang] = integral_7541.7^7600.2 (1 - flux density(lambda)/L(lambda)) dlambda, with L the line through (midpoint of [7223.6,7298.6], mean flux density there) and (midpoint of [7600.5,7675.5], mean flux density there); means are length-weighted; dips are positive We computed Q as -0.64 Ang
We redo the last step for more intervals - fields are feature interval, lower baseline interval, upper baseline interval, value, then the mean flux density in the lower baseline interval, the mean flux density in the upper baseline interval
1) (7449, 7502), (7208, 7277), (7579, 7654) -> 0.0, 4.47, 4.15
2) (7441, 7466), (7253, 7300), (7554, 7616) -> 0.3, 4.46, 4.19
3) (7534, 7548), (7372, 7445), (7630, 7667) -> -0.2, 4.34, 4.06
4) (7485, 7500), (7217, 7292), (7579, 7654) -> 0.3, 4.47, 4.15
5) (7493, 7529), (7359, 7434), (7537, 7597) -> 0.3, 4.36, 4.22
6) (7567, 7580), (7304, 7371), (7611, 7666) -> -0.2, 4.39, 4.11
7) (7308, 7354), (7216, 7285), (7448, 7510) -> 0.2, 4.49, 4.27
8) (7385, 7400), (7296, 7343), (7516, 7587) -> 0.0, 4.4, 4.23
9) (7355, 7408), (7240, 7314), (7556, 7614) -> -0.5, 4.45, 4.2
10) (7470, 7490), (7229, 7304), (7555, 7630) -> -0.2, 4.46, 4.2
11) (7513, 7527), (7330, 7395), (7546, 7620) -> -0.1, 4.4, 4.2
